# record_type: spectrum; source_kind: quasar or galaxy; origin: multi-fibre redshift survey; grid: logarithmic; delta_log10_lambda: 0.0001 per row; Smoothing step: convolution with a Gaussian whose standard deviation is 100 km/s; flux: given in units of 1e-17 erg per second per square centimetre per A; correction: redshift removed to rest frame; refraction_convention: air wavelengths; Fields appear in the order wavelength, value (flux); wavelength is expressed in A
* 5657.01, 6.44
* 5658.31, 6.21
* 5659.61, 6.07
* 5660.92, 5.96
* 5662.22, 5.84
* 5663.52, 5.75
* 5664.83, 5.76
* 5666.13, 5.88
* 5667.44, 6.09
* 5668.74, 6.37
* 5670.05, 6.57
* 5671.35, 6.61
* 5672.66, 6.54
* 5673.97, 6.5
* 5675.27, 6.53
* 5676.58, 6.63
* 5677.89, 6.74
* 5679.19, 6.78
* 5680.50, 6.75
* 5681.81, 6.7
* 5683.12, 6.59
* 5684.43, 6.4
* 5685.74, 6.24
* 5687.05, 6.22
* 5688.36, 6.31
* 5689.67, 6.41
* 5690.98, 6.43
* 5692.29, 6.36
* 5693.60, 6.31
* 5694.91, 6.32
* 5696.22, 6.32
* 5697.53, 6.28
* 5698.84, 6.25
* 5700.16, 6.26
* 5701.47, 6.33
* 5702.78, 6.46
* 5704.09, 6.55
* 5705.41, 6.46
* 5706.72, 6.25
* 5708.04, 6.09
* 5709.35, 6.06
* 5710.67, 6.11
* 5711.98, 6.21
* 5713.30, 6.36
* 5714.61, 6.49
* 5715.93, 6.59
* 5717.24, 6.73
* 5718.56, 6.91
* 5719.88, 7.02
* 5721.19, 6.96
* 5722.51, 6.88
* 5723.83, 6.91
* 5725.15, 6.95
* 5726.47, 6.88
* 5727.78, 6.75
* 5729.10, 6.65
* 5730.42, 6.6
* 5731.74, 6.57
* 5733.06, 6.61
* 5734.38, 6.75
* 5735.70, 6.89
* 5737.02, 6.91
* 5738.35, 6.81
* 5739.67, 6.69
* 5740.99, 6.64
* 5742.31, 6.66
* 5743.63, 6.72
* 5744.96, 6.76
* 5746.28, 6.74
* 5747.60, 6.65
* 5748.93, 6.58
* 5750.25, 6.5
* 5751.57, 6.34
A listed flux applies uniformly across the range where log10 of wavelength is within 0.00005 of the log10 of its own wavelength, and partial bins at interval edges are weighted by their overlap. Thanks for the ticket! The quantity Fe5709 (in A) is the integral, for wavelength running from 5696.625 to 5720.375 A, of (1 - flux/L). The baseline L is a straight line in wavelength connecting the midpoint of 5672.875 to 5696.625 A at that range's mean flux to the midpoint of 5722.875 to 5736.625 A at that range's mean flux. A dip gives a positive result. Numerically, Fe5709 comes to 0.8 A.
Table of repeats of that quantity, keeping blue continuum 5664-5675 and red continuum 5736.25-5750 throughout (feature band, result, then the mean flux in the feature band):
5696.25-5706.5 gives 0.2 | 6.36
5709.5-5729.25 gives -0.3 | 6.68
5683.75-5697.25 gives 0.2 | 6.33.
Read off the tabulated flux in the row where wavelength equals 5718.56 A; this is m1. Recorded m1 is 6.91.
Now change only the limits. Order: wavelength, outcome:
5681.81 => 6.7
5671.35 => 6.61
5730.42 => 6.6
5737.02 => 6.91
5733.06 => 6.61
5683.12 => 6.59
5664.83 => 5.76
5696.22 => 6.32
